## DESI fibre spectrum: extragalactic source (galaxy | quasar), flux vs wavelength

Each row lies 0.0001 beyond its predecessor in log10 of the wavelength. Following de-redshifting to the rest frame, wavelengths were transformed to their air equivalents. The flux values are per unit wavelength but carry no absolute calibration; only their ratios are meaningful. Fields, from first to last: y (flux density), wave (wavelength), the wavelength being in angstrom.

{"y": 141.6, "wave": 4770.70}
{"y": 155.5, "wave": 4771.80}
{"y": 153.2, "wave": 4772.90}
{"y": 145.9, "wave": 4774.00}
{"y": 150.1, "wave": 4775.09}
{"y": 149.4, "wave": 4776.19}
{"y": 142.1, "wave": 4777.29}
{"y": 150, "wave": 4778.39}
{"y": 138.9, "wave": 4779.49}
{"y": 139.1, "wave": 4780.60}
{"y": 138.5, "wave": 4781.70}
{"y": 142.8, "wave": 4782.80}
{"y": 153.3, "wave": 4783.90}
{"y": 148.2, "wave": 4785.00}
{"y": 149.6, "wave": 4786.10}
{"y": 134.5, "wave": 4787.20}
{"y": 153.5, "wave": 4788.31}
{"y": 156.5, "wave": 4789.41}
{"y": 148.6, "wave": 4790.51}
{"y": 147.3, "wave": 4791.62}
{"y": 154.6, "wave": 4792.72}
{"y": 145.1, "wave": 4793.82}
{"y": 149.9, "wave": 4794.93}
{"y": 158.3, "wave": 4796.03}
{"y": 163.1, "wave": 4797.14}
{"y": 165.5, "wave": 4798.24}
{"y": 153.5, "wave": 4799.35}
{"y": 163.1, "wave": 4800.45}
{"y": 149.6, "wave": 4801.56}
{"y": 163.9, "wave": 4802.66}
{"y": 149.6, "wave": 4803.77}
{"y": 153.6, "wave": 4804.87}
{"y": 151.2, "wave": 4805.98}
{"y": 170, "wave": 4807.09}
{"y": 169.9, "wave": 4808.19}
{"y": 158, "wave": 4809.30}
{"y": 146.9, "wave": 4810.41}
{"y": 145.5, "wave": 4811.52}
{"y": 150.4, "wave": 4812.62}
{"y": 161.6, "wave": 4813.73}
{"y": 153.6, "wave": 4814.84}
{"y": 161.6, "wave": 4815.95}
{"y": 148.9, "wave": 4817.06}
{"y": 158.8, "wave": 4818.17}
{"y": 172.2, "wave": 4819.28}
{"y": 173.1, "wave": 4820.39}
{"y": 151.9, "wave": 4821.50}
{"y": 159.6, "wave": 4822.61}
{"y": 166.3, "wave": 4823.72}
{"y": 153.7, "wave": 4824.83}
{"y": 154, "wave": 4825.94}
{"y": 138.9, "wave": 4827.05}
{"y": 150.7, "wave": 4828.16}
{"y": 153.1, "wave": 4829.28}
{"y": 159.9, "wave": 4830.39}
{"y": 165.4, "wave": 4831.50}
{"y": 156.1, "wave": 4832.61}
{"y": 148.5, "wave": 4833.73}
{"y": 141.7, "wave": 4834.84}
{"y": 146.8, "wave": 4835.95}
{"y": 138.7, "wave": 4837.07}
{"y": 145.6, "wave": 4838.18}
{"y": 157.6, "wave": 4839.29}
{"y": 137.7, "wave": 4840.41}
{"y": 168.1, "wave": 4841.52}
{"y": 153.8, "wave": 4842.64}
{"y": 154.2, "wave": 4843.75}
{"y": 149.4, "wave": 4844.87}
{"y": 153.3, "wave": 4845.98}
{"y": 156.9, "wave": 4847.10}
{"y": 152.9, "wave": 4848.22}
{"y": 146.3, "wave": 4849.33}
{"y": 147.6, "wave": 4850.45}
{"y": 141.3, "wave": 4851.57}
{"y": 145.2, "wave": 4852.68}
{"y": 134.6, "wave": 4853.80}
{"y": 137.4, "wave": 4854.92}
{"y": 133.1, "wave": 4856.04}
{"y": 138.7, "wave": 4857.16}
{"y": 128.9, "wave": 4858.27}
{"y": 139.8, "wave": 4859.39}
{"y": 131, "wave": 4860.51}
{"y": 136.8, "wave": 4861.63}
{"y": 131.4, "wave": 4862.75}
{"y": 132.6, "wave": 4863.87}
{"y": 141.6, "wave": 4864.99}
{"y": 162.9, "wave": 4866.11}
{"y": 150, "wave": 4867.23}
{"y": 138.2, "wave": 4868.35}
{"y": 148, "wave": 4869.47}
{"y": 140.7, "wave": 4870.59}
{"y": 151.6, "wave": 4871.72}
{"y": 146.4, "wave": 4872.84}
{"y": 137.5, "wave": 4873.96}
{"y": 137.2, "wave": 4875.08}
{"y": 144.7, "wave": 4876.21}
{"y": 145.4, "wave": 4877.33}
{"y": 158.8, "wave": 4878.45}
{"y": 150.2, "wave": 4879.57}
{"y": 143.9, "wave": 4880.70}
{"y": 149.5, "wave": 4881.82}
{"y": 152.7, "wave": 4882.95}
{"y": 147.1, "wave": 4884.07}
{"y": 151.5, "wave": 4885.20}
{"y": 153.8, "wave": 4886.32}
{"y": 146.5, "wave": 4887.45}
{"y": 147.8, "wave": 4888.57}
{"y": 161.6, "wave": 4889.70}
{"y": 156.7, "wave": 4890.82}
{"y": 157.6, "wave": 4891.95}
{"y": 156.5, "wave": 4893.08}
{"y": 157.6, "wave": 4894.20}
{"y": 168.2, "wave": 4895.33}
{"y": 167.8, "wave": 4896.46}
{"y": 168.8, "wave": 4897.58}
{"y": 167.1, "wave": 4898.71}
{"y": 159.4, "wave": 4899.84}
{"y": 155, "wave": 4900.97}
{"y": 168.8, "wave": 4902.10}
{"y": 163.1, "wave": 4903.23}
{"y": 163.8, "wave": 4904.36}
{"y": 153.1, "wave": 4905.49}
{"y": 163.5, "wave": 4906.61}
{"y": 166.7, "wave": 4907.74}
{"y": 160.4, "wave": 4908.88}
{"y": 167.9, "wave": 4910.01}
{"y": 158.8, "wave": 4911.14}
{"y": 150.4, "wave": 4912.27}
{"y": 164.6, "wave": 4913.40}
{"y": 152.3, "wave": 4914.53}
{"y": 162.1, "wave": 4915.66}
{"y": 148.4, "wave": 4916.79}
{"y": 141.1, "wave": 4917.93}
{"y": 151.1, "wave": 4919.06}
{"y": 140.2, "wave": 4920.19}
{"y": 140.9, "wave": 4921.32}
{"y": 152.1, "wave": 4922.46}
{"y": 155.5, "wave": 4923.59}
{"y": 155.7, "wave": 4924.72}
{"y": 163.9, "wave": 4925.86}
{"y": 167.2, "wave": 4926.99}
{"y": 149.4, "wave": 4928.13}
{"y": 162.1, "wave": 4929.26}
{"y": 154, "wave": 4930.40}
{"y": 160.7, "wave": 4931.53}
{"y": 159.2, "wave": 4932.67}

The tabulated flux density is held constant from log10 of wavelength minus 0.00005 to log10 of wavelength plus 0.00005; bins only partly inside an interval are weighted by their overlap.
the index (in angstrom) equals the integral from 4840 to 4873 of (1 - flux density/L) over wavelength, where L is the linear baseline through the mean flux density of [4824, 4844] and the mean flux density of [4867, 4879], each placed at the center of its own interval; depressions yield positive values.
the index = 0.79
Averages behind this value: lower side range 152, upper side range 145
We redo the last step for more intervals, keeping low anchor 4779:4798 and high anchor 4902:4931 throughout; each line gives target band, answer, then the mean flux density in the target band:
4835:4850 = 0.1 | 151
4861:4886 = 1.4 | 145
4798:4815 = -0.8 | 157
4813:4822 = -0.6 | 160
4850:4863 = 1.3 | 137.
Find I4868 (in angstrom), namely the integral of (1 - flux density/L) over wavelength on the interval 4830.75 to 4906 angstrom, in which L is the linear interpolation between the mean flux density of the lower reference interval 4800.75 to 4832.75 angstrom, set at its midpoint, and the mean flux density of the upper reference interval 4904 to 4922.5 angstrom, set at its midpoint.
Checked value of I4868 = 3.05 angstrom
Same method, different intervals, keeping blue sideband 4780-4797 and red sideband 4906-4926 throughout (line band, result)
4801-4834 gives -1.5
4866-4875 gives 0.4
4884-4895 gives 0.0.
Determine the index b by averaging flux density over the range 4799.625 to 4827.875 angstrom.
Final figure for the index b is 157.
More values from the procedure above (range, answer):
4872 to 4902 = 154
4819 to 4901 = 150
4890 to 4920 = 159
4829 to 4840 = 151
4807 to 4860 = 151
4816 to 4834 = 157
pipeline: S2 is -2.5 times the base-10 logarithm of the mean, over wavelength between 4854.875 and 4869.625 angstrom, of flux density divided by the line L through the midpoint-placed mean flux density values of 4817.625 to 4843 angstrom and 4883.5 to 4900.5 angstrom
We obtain 0.13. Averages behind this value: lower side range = 154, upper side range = 158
